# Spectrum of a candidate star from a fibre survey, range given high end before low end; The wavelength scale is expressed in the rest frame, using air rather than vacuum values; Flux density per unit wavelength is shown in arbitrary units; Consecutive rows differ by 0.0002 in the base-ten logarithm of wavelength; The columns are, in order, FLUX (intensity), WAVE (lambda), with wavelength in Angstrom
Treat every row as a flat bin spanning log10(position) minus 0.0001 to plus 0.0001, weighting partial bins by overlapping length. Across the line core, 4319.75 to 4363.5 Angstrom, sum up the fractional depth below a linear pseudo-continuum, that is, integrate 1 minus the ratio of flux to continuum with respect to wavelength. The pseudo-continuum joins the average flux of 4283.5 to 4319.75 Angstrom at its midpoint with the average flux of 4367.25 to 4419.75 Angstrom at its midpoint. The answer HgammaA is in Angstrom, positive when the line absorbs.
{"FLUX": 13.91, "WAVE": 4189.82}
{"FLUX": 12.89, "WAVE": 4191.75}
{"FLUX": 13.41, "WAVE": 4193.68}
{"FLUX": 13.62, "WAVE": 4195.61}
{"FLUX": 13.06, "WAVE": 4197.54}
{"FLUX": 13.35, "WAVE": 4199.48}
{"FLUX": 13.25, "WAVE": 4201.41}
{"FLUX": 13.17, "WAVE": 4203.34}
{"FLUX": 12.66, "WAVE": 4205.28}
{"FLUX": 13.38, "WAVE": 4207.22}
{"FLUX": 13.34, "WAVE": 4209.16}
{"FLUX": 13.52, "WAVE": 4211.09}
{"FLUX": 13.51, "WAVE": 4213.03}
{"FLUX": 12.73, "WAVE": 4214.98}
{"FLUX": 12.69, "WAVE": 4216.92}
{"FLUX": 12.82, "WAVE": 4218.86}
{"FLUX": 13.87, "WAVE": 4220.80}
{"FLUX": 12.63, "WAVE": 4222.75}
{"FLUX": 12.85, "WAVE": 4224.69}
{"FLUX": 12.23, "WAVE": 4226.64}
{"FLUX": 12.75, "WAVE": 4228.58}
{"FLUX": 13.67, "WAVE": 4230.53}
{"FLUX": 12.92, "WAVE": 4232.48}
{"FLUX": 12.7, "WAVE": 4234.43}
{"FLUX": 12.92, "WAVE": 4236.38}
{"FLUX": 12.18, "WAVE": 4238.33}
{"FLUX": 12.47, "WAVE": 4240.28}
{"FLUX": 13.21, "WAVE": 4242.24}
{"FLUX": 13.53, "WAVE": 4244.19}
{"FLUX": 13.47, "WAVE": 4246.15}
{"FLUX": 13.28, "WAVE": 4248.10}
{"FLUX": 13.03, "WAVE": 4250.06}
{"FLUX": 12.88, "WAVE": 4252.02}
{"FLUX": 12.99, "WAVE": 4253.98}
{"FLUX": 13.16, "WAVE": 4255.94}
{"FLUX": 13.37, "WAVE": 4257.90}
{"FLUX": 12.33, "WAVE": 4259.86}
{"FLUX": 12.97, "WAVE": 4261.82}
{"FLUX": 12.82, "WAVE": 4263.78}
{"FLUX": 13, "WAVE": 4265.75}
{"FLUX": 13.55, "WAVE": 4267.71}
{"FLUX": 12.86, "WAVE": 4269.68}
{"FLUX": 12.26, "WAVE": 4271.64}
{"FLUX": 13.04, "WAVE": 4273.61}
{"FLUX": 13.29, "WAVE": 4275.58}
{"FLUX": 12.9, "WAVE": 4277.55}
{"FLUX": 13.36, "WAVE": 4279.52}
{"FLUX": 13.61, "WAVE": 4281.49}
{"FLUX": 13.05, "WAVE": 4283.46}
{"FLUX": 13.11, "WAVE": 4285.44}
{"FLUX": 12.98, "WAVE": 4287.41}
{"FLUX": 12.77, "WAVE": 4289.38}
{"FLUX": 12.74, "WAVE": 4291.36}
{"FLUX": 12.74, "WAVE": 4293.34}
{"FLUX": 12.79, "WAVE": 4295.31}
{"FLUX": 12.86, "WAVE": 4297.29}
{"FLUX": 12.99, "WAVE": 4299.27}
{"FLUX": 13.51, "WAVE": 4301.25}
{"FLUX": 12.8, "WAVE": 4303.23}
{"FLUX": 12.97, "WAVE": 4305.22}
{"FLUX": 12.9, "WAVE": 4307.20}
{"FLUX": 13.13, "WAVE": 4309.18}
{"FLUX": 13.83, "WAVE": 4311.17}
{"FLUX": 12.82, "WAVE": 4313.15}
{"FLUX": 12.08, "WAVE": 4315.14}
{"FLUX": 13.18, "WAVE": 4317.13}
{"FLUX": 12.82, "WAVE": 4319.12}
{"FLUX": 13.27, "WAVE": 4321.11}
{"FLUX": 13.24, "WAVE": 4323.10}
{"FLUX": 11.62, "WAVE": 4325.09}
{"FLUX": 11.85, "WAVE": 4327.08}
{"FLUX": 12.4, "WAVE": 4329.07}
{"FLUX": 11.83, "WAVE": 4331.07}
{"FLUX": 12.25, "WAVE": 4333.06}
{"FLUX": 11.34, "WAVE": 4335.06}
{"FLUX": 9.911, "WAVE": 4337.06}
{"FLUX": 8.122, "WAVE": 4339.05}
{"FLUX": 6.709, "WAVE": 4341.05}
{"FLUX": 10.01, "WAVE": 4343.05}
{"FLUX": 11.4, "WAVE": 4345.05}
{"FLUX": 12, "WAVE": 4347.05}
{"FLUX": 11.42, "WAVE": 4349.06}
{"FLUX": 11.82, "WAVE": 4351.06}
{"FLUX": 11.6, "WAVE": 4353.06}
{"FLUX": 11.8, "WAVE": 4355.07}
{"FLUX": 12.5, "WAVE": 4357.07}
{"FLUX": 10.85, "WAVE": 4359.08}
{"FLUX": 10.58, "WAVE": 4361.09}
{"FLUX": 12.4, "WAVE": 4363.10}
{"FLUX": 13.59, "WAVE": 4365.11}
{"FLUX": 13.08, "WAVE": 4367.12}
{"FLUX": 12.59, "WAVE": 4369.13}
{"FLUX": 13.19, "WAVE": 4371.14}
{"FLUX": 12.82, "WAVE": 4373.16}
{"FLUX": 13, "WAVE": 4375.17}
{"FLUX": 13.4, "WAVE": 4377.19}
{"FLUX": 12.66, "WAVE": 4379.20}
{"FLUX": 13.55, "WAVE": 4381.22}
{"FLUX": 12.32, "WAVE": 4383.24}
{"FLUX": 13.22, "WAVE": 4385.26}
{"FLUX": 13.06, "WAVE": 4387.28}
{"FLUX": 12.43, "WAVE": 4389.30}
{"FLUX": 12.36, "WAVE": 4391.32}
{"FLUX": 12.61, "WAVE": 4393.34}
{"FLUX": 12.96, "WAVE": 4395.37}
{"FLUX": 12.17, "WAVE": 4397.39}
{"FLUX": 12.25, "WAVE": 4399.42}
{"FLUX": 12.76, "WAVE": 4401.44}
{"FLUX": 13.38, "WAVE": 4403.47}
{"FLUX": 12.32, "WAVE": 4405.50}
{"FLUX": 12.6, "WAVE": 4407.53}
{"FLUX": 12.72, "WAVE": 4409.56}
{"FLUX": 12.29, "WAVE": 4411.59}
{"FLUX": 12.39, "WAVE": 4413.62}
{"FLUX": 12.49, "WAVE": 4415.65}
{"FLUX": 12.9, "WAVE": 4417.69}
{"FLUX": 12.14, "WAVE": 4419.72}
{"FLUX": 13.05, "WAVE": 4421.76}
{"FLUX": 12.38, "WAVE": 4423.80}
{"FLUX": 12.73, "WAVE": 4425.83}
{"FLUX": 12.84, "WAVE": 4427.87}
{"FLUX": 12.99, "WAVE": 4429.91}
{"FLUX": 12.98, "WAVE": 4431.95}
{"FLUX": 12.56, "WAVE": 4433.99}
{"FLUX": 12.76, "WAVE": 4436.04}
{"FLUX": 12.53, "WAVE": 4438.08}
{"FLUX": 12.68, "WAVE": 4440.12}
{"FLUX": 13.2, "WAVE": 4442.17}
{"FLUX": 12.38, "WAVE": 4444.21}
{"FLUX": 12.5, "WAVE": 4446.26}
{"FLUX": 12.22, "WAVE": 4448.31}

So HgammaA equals 5.3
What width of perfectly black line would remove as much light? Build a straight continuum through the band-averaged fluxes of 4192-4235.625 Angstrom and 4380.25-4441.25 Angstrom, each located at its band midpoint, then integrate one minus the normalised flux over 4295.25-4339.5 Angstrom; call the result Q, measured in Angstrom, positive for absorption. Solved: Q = 1.6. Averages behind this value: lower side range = 13.1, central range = 12.4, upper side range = 12.7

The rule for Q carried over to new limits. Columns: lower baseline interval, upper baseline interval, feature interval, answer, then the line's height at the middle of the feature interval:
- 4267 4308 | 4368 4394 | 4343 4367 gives 2.1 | 12.9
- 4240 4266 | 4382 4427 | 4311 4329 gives 0.3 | 12.9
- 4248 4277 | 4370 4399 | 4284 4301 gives 0.0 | 12.9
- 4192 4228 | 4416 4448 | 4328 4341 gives 2.2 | 12.9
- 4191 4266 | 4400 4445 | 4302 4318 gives -0.1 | 12.9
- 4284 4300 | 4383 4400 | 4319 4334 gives 0.5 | 12.8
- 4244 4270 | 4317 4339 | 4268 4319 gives -2.0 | 12.5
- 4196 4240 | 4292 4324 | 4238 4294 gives 0.0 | 13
